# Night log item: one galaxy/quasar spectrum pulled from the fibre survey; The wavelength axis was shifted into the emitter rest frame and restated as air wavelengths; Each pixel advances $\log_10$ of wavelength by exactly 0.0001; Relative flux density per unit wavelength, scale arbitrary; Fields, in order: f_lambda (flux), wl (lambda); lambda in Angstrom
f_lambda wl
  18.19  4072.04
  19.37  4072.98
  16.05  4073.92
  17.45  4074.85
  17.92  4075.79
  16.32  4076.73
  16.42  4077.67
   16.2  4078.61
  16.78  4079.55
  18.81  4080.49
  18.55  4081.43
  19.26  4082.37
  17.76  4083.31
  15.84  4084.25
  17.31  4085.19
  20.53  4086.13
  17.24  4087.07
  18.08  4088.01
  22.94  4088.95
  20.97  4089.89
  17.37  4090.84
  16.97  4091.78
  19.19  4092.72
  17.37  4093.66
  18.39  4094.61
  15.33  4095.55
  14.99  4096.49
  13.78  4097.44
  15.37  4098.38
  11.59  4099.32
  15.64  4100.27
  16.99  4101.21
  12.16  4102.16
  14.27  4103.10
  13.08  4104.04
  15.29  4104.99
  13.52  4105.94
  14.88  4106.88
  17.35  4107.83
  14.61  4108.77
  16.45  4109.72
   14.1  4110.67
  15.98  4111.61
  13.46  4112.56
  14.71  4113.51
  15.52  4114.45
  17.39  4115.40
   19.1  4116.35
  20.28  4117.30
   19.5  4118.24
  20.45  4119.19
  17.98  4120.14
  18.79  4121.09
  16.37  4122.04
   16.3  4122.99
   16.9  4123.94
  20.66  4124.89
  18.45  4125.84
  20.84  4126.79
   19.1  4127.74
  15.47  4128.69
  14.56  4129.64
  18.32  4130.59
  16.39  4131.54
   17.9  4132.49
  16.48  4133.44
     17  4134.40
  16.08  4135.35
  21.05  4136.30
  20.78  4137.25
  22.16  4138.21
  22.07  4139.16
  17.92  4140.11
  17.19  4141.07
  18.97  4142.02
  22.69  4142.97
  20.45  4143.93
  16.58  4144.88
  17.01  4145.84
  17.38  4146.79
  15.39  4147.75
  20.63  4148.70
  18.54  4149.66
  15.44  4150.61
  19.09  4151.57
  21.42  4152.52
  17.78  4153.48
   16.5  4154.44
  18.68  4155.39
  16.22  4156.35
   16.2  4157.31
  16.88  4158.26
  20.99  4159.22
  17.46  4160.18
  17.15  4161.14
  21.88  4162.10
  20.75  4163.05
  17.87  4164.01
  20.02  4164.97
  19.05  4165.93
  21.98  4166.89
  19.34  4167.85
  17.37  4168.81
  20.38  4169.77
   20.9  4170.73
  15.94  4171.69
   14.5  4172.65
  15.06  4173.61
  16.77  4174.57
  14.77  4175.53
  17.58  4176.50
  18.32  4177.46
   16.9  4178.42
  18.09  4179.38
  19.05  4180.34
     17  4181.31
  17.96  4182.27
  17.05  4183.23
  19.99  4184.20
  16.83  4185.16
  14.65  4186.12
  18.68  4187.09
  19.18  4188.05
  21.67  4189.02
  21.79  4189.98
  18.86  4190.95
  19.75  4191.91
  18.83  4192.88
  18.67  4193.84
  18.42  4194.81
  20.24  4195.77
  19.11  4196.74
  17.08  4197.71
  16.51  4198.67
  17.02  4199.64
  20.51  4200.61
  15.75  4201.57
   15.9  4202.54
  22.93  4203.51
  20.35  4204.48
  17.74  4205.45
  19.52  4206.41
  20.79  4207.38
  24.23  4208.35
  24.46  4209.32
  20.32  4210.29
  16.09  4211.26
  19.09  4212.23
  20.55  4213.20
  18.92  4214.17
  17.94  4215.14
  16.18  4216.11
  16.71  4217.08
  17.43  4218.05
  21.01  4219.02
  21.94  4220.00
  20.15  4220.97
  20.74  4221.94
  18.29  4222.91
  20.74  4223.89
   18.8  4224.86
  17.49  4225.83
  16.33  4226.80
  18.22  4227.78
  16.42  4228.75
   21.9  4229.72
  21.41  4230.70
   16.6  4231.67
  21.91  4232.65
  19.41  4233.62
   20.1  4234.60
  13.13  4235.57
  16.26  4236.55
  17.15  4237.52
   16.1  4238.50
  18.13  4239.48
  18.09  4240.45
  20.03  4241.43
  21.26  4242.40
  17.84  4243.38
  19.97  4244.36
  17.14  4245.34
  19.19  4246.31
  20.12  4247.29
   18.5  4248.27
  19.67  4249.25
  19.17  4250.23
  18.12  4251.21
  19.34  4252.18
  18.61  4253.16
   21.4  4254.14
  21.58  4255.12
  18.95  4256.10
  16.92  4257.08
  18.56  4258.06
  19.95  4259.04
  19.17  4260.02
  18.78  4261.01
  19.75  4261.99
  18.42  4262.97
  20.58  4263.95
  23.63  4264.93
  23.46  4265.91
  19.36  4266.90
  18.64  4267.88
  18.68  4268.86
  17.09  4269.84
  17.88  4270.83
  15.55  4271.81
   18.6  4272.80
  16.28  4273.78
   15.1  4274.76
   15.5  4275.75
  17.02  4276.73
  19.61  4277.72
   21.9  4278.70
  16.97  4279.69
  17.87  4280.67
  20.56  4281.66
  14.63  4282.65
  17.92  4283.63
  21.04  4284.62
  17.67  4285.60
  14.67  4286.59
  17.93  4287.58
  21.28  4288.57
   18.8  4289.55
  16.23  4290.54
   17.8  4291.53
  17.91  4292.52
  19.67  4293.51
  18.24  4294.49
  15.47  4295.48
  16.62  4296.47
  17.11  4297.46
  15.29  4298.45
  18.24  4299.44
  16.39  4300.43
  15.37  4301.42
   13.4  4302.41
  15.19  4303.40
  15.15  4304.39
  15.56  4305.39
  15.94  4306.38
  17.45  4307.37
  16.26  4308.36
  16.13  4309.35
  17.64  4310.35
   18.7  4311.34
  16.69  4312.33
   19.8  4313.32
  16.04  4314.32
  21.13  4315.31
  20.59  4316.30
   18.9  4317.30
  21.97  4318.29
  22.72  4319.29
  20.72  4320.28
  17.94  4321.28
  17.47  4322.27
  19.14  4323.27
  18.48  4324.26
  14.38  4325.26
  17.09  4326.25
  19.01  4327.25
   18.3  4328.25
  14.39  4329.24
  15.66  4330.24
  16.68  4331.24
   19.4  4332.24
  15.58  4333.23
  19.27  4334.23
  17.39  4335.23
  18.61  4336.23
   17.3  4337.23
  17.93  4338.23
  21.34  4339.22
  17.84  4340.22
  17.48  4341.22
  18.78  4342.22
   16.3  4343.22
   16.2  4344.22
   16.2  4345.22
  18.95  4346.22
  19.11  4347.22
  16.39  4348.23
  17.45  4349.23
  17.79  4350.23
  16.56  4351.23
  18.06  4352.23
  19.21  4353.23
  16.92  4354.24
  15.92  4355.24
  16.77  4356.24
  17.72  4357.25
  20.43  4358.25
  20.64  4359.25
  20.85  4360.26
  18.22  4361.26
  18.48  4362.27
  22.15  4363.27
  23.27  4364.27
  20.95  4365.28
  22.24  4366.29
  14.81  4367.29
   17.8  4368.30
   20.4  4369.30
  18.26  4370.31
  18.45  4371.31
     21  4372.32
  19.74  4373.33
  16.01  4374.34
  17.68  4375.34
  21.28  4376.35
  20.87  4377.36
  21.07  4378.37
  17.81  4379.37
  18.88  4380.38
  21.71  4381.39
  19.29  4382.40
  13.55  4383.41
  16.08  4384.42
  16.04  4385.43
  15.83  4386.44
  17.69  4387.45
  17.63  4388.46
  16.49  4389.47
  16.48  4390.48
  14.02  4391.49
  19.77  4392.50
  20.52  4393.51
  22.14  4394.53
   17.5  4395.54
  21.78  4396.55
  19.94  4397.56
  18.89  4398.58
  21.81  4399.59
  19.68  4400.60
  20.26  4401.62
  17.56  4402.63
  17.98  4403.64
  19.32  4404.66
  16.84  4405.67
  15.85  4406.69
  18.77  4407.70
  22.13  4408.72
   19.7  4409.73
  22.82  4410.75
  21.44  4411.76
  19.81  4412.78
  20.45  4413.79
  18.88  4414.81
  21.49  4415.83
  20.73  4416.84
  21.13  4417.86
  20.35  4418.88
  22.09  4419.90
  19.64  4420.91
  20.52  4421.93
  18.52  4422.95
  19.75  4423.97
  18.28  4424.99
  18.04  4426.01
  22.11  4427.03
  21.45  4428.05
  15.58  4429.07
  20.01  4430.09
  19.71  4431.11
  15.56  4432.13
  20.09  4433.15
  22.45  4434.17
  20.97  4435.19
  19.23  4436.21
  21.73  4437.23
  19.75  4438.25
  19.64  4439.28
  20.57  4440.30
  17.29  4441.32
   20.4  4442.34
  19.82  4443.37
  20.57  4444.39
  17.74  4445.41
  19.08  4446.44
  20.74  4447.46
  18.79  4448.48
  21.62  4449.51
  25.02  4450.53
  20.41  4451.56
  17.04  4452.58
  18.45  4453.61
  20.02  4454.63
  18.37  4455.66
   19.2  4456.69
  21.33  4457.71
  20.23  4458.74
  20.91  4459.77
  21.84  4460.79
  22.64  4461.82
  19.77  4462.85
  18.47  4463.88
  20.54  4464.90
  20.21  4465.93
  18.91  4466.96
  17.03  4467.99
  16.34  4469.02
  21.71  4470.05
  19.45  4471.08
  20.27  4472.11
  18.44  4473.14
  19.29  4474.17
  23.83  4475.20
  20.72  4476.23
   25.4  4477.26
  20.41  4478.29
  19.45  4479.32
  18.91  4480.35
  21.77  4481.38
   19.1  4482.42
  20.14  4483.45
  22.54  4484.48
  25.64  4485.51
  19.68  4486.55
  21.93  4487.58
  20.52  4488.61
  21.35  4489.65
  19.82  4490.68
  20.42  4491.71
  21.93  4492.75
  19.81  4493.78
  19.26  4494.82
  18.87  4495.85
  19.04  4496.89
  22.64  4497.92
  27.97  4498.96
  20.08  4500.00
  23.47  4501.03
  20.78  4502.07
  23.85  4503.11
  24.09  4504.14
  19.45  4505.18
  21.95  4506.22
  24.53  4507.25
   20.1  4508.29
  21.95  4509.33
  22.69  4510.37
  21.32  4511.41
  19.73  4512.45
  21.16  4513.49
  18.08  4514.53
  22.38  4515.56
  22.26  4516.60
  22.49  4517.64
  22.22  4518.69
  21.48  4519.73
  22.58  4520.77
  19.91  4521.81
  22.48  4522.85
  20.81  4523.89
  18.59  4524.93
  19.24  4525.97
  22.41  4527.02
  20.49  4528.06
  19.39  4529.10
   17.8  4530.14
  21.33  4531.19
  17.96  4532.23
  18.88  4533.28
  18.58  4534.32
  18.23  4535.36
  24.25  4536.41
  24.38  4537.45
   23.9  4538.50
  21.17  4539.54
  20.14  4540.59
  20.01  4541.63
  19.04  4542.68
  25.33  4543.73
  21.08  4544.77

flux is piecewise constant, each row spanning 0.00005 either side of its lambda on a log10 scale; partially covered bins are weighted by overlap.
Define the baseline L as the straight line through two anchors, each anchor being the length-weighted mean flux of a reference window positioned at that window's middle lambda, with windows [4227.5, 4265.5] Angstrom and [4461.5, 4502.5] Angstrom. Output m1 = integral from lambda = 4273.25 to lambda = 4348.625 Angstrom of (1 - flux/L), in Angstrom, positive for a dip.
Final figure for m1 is 7.1 Angstrom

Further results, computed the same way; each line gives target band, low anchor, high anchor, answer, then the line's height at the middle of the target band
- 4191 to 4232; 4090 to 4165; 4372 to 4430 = -2.56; 18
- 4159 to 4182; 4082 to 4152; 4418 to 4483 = -0.61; 17.8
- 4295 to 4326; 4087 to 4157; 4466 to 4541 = 2.71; 19.1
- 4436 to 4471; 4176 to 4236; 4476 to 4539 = 1.53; 20.8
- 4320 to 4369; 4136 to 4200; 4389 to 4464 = 3.01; 19.3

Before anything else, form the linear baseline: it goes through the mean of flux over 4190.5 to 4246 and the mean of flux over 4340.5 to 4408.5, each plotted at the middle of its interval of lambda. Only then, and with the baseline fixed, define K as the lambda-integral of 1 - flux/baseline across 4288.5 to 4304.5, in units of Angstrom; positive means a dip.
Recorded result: 1.6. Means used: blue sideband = 18.9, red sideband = 18.5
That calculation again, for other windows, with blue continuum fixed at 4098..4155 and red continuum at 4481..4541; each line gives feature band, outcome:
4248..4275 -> -0.5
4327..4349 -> 2.1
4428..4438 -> 0.4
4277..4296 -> 0.7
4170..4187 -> 0.6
